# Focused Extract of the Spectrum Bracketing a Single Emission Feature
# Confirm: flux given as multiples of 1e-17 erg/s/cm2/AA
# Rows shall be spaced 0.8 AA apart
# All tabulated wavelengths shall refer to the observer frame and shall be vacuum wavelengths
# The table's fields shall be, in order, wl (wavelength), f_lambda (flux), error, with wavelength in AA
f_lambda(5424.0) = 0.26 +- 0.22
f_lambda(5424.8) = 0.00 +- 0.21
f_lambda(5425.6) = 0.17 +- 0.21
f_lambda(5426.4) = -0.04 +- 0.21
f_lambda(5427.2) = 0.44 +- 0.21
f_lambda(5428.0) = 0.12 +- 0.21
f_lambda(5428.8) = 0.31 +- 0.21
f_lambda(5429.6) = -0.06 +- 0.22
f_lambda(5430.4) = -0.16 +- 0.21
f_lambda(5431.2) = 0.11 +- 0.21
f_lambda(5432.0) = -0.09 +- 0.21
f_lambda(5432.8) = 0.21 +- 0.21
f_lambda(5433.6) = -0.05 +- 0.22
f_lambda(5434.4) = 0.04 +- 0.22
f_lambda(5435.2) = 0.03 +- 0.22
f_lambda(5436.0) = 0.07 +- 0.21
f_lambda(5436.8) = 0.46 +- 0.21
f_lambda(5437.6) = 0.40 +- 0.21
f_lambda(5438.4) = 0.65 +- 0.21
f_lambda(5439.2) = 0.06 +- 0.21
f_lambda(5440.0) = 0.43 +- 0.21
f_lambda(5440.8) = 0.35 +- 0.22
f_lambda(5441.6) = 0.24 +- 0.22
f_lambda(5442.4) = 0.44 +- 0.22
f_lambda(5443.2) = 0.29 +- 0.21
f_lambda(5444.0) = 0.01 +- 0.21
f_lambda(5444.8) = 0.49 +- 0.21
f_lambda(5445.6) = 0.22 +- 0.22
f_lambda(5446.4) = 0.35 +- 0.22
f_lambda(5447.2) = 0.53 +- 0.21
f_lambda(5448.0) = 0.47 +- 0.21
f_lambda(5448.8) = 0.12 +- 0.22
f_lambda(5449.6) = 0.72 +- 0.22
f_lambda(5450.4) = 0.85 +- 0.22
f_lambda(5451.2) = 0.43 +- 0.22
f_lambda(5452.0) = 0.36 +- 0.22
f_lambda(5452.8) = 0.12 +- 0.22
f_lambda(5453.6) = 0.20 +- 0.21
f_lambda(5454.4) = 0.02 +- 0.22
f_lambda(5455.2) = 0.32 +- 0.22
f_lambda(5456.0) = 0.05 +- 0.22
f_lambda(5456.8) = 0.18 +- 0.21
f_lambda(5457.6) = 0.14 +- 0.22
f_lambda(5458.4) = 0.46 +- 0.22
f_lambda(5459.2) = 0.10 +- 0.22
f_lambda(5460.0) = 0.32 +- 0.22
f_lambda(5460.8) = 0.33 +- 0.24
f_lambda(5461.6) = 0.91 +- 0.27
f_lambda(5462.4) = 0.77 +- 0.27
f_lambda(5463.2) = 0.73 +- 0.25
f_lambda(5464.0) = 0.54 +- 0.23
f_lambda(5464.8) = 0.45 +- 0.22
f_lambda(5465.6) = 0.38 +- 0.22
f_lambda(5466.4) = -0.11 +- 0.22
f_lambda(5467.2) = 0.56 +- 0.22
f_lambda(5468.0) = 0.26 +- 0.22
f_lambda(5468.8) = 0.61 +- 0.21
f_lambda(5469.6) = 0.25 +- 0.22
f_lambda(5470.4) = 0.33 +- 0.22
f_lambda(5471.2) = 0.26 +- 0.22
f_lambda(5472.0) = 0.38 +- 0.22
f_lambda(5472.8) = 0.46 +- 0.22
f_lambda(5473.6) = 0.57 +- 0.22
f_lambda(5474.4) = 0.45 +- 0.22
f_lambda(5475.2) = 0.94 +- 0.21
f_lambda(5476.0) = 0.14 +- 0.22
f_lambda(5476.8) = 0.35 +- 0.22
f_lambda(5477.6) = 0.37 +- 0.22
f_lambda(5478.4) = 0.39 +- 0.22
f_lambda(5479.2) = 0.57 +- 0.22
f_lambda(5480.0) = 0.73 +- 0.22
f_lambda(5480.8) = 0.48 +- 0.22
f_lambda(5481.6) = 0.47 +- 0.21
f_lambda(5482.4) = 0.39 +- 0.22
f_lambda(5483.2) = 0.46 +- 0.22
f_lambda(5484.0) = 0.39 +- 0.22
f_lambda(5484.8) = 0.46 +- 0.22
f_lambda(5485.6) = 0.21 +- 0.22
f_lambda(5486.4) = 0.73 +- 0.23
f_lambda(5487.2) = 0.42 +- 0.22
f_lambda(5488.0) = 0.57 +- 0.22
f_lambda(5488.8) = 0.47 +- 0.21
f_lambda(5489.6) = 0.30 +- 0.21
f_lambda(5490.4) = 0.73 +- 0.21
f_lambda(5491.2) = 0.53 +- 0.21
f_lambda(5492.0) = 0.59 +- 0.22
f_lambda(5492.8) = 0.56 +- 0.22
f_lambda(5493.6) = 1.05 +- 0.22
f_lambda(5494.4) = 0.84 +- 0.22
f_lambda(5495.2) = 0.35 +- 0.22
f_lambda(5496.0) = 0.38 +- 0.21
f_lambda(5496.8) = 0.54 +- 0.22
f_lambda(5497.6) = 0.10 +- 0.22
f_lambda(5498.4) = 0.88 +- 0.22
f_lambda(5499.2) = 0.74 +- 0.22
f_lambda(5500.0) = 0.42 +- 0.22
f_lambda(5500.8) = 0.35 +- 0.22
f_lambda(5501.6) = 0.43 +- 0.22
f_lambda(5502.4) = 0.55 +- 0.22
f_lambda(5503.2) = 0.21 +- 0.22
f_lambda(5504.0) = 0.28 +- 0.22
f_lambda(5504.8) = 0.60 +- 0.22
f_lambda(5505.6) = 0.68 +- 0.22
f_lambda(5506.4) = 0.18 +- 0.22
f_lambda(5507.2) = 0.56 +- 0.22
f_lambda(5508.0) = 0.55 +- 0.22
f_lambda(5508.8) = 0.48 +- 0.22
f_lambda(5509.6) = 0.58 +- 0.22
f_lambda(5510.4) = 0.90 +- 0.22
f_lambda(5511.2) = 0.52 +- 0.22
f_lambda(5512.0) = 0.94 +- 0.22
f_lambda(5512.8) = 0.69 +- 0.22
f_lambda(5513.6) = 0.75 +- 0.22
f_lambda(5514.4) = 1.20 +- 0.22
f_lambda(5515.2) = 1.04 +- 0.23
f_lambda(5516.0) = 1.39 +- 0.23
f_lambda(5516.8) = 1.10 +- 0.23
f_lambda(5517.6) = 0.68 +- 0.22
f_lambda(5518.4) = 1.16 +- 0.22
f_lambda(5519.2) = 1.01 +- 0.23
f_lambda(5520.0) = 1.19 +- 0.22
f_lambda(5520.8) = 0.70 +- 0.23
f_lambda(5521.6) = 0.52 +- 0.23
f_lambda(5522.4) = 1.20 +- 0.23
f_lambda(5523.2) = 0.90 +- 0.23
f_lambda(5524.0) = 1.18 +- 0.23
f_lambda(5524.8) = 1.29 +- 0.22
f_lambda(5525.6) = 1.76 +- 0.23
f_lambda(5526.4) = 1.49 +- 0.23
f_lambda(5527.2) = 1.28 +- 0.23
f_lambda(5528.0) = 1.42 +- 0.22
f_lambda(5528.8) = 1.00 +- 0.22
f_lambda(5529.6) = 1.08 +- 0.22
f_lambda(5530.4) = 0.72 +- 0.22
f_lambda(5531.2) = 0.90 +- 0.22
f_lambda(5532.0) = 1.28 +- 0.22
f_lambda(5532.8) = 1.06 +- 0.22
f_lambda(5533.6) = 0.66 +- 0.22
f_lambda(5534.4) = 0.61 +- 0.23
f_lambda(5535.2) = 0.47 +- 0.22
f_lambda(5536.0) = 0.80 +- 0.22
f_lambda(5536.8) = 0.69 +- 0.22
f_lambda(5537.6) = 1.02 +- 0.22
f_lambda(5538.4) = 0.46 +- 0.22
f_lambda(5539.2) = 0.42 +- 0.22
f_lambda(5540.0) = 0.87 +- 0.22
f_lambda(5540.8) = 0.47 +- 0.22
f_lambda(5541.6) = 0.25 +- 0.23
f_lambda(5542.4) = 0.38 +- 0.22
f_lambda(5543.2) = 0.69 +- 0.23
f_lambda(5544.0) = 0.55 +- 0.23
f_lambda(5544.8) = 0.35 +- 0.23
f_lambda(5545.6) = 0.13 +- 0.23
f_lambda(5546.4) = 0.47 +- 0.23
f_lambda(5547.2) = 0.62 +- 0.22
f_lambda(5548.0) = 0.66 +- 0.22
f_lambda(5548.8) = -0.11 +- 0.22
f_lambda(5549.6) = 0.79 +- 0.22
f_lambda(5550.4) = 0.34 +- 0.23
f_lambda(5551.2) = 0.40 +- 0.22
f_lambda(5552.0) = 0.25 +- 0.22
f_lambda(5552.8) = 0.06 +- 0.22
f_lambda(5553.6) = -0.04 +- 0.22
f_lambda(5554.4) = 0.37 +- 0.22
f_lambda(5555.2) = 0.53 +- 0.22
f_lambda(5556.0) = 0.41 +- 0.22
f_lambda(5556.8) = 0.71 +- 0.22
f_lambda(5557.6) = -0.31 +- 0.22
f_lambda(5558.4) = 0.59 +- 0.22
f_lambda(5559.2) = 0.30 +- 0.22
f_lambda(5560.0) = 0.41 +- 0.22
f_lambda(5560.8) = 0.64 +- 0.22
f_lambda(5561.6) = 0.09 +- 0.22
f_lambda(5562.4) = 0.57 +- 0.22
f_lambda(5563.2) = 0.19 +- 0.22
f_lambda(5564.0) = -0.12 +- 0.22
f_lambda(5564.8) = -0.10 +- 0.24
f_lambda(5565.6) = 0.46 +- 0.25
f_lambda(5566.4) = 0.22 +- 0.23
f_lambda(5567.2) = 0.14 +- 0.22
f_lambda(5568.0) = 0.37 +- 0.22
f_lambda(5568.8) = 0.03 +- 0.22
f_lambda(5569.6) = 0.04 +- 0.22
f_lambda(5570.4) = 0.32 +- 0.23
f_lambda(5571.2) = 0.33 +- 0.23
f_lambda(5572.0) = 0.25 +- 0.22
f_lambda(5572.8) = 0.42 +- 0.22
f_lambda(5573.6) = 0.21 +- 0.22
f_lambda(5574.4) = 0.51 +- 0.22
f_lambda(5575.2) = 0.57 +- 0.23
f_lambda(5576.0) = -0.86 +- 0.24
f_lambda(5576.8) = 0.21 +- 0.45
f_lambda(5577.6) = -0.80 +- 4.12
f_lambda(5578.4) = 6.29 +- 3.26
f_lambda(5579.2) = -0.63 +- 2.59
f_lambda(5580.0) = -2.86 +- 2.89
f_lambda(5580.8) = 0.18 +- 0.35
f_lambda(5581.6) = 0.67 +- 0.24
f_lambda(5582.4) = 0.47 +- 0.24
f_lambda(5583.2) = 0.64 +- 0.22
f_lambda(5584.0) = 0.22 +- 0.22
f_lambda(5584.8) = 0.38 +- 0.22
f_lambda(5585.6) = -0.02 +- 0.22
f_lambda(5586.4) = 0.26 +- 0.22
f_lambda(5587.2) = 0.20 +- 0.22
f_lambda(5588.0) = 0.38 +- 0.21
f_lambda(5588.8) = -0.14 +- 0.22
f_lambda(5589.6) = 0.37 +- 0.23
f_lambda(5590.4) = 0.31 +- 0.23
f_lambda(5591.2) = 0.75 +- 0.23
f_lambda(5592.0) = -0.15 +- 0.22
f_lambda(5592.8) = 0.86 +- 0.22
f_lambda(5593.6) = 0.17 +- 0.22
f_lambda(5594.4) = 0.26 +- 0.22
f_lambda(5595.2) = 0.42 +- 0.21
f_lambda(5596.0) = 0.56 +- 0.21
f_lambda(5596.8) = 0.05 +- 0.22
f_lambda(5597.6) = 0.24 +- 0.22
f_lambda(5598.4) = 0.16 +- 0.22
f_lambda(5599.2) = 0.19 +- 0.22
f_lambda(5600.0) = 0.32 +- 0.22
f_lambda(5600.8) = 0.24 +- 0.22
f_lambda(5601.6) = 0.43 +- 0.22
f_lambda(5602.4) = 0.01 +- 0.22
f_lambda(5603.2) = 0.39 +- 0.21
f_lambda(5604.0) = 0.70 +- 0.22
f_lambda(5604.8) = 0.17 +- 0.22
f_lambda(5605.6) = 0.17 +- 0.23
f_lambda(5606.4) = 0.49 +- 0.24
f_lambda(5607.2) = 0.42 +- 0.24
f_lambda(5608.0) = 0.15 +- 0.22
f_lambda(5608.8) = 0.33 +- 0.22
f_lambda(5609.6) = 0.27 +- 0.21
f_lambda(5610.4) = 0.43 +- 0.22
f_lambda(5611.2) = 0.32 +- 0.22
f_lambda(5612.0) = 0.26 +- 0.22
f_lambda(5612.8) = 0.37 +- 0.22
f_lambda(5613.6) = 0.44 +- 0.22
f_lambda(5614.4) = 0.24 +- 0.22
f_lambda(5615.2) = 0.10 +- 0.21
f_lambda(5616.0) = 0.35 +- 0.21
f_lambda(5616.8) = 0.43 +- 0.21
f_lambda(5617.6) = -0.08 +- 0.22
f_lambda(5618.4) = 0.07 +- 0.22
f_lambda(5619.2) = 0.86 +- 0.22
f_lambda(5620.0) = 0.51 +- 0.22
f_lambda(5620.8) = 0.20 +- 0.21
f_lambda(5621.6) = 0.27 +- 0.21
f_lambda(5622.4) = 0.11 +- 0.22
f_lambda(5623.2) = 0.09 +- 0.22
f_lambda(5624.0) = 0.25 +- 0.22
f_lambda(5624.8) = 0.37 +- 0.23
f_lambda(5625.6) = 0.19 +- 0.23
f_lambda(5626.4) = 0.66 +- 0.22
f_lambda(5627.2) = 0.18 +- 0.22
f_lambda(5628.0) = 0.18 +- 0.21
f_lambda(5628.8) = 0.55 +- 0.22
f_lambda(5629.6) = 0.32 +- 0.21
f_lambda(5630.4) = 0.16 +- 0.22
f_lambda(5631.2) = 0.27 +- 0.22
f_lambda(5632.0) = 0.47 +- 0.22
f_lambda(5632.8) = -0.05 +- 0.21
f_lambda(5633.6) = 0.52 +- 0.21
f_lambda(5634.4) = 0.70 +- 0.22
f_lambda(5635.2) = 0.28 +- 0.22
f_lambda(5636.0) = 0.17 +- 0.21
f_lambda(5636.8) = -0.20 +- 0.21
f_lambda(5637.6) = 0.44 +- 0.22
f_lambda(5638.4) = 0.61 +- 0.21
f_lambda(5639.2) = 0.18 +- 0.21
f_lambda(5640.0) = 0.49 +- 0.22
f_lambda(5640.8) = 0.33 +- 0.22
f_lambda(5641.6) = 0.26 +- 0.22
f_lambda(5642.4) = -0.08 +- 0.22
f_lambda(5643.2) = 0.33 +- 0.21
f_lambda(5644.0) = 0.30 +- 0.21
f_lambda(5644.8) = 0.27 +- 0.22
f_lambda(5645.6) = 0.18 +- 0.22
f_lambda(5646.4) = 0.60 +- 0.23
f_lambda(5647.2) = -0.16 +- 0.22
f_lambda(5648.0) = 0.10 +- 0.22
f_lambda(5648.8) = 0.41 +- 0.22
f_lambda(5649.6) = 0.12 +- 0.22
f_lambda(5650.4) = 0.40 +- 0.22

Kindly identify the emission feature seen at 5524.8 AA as C IV 1549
